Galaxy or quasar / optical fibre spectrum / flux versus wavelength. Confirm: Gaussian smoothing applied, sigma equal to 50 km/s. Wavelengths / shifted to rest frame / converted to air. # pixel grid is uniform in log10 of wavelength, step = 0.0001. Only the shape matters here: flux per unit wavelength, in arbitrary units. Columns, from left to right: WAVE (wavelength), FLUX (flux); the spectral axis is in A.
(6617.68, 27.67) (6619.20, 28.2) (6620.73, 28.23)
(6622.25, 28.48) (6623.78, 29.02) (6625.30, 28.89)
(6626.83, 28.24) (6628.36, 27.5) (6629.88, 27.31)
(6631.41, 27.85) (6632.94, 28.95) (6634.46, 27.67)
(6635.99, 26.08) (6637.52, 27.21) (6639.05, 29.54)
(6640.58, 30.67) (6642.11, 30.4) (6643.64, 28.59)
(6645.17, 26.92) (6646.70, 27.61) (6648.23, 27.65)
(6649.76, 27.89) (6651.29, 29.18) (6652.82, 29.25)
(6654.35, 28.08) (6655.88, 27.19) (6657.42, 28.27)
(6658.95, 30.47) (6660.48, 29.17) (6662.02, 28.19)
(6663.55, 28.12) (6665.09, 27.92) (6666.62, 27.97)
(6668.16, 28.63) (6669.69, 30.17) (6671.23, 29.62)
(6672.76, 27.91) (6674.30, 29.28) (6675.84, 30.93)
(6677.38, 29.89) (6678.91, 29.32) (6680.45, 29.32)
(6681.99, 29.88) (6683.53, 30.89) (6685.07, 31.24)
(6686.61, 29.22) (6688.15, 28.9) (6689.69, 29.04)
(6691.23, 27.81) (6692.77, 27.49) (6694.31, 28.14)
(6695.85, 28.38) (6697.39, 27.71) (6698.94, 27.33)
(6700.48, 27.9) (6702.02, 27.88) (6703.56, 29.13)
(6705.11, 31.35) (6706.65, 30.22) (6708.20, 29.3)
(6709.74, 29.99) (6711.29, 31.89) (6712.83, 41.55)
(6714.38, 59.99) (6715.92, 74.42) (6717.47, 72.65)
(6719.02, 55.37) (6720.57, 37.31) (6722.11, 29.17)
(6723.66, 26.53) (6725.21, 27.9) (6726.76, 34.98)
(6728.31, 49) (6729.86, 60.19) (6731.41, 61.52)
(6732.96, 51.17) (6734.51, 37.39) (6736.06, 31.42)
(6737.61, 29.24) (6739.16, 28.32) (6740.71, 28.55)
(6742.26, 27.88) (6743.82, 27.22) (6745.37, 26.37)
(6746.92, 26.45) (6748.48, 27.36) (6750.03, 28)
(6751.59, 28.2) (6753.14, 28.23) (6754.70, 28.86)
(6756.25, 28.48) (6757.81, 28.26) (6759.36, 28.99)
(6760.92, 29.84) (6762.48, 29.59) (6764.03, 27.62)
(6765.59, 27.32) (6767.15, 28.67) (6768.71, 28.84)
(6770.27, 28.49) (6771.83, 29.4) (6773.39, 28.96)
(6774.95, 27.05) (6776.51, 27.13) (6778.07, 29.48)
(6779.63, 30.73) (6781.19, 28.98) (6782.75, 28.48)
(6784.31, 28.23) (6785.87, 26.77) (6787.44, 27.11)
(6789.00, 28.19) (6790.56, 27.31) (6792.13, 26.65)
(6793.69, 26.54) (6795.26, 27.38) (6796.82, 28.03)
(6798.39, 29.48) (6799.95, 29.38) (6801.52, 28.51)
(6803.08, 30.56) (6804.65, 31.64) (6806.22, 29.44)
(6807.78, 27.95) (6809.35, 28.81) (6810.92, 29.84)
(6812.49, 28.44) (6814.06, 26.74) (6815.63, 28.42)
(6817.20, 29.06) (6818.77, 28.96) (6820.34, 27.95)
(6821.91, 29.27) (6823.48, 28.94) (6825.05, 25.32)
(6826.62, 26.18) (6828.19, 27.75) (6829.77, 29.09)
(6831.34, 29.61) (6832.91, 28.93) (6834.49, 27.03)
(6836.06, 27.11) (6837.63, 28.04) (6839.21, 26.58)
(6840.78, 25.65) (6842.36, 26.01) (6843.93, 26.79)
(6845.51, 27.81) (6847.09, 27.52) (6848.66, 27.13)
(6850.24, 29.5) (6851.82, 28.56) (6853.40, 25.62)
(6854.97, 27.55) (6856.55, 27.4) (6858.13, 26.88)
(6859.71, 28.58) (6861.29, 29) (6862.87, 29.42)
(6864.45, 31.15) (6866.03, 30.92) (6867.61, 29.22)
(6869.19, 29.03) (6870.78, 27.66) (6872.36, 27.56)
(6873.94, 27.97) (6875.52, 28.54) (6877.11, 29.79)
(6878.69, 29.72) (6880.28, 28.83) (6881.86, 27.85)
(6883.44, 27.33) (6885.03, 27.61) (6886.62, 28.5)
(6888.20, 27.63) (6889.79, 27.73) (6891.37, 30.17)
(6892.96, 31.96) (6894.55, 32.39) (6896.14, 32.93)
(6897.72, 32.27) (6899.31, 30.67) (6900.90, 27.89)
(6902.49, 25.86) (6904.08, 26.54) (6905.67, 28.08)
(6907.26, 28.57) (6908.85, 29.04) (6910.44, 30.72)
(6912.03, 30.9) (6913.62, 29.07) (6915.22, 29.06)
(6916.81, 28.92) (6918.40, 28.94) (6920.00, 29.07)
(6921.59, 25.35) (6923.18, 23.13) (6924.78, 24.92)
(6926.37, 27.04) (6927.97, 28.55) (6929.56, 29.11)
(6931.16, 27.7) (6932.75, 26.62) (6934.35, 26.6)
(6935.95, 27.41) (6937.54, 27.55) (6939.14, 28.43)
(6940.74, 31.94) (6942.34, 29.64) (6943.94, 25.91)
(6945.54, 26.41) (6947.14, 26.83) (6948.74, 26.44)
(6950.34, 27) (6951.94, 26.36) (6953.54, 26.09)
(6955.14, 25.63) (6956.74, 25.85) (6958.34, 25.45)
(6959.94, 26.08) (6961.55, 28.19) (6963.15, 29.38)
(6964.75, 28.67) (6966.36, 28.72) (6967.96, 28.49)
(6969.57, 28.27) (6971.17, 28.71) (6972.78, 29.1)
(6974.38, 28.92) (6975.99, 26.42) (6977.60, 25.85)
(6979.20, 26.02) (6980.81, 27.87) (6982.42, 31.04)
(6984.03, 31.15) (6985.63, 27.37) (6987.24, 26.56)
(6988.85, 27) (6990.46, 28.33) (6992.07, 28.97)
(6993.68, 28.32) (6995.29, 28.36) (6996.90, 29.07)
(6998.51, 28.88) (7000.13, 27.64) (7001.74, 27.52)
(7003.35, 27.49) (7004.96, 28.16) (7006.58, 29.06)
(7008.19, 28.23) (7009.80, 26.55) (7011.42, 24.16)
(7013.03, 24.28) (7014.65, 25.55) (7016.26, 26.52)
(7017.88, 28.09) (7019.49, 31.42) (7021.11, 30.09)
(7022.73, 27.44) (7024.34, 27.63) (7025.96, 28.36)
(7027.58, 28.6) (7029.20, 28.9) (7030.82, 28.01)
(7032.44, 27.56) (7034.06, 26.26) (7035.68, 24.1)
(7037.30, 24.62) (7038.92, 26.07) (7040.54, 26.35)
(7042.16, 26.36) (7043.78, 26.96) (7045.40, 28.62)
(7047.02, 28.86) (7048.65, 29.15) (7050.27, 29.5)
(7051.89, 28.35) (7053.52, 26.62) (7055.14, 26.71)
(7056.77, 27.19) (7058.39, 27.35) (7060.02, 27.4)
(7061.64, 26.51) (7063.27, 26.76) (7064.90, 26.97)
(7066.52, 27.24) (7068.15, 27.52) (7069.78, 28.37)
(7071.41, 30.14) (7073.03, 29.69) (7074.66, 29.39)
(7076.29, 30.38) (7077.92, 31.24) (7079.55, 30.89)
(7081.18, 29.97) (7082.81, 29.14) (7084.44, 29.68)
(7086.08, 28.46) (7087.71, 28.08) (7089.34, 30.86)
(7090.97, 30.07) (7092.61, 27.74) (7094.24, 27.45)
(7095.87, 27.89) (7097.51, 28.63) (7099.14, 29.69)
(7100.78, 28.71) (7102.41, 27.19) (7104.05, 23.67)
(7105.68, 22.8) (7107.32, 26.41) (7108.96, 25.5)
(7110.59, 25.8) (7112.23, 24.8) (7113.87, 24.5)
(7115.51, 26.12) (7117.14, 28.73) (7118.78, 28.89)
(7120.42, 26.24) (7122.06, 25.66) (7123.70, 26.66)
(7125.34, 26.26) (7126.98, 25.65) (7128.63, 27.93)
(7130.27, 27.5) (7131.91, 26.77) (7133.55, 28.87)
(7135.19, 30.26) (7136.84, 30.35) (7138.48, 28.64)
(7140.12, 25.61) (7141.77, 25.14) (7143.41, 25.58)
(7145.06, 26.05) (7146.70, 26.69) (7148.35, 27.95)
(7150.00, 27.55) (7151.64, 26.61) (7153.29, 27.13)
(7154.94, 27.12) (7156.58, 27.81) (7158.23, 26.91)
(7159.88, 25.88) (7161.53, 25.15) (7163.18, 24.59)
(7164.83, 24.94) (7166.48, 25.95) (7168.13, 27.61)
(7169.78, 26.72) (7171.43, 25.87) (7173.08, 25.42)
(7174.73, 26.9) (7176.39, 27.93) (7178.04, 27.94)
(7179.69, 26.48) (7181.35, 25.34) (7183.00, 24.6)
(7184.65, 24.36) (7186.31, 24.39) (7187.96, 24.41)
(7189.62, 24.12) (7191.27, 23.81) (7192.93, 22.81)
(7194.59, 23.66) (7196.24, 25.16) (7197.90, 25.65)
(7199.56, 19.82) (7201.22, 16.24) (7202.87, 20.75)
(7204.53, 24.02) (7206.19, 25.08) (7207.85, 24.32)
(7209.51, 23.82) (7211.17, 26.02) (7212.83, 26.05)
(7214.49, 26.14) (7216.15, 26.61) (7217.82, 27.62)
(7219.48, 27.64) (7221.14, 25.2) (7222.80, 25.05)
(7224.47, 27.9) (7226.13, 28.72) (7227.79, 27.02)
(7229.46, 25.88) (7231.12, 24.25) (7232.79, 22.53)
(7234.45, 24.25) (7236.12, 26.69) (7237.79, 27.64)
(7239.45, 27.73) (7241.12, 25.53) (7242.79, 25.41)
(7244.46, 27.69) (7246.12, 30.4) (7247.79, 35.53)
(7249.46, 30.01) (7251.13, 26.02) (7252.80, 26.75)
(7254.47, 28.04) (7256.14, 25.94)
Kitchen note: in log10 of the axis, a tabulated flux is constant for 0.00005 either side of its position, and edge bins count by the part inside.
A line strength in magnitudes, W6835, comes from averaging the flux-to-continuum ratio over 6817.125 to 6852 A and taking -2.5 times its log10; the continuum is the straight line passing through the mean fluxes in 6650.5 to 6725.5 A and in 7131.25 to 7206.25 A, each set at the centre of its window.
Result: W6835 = 0.10 mag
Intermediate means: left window 32.4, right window 25.7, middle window 27.7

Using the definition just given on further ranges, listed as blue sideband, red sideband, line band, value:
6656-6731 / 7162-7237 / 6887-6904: 0.02 mag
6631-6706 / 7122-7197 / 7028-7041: 0.01 mag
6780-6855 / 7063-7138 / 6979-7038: 0.01 mag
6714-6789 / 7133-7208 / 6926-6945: 0.08 mag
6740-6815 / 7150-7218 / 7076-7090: -0.15 mag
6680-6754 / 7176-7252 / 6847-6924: 0.11 mag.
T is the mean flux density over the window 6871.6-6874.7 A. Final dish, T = 27.8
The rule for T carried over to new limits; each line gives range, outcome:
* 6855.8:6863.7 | 28.3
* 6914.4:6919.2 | 28.9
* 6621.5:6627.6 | 28.6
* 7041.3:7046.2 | 27.3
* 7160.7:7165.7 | 24.9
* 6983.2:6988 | 28.4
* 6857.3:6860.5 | 27.7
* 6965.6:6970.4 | 28.5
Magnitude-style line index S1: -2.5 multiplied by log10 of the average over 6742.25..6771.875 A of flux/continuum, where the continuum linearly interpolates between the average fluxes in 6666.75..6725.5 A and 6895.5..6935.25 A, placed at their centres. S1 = 0.14 mag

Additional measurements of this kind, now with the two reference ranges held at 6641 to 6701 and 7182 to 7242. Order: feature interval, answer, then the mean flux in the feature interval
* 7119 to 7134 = -0.06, 26.9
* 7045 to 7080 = -0.10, 28.4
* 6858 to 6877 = -0.06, 28.9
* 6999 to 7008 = -0.06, 28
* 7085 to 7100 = -0.12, 28.8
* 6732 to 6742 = -0.22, 34.5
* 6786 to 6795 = 0.03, 27.1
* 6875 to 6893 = -0.06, 28.7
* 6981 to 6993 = -0.08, 28.6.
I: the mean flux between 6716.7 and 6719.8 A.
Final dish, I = 63.8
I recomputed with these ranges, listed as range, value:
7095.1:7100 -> 28.7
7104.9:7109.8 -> 24.9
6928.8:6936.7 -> 27.5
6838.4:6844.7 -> 26.3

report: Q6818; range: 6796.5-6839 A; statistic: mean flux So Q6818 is 28.5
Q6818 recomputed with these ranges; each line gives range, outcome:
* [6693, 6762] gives 35.1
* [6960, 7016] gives 27.9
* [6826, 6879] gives 28.1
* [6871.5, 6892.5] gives 28.5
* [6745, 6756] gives 27.7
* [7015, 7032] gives 28.4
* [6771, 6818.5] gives 28.5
